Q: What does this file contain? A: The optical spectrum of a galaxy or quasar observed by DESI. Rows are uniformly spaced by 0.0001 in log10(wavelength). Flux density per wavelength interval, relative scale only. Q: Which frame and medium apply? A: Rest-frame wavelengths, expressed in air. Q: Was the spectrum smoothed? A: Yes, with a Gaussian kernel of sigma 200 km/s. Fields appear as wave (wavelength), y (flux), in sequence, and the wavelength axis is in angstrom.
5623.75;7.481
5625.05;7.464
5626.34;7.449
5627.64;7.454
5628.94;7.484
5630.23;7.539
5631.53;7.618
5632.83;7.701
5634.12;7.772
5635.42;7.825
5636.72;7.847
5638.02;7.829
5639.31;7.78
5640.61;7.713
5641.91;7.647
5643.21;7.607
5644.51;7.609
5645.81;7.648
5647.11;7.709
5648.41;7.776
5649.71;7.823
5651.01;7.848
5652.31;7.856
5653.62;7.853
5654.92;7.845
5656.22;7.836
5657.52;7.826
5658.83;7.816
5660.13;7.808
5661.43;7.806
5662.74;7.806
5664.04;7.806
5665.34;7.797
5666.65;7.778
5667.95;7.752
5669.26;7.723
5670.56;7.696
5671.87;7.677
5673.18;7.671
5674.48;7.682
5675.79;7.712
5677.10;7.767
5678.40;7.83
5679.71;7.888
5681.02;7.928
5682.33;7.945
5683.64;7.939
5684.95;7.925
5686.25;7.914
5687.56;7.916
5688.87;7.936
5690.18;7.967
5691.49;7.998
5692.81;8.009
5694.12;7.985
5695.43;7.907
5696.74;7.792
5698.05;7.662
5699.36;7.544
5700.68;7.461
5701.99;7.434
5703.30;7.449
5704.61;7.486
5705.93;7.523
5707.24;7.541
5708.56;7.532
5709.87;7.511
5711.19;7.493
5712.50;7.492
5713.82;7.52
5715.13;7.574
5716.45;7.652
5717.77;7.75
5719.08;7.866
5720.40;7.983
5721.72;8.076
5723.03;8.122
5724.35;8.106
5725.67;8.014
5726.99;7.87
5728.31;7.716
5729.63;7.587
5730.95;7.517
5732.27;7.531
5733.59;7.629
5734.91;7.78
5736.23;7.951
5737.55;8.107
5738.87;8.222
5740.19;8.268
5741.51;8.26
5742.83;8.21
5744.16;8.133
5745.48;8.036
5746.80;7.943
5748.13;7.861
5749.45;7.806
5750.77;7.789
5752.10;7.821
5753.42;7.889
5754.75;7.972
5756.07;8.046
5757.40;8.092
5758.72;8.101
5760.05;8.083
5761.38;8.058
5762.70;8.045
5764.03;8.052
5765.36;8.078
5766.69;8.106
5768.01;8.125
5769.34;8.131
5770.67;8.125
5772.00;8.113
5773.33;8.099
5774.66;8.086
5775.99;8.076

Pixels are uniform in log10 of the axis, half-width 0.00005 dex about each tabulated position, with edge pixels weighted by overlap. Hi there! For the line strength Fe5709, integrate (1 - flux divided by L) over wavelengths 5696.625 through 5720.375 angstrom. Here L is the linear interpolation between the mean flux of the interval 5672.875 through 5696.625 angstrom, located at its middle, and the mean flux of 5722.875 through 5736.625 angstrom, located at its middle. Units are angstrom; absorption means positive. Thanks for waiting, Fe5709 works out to 0.8 angstrom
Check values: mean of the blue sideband 7.89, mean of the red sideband 7.78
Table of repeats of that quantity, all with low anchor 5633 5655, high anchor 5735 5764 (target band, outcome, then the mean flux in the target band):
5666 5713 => 0.84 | 7.74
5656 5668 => 0.00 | 7.81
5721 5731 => 0.09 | 7.9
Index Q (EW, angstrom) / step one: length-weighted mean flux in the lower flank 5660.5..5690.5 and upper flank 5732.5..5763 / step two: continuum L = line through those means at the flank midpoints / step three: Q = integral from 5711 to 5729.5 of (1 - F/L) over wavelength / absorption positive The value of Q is 0.3 angstrom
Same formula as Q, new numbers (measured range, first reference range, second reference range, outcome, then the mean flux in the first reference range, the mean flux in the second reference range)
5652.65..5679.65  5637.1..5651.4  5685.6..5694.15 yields 0.20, 7.73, 7.96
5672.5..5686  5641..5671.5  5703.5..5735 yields -0.16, 7.77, 7.7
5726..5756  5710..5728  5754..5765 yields 0.10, 7.8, 8.05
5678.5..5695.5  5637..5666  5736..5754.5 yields -0.15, 7.78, 8.02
